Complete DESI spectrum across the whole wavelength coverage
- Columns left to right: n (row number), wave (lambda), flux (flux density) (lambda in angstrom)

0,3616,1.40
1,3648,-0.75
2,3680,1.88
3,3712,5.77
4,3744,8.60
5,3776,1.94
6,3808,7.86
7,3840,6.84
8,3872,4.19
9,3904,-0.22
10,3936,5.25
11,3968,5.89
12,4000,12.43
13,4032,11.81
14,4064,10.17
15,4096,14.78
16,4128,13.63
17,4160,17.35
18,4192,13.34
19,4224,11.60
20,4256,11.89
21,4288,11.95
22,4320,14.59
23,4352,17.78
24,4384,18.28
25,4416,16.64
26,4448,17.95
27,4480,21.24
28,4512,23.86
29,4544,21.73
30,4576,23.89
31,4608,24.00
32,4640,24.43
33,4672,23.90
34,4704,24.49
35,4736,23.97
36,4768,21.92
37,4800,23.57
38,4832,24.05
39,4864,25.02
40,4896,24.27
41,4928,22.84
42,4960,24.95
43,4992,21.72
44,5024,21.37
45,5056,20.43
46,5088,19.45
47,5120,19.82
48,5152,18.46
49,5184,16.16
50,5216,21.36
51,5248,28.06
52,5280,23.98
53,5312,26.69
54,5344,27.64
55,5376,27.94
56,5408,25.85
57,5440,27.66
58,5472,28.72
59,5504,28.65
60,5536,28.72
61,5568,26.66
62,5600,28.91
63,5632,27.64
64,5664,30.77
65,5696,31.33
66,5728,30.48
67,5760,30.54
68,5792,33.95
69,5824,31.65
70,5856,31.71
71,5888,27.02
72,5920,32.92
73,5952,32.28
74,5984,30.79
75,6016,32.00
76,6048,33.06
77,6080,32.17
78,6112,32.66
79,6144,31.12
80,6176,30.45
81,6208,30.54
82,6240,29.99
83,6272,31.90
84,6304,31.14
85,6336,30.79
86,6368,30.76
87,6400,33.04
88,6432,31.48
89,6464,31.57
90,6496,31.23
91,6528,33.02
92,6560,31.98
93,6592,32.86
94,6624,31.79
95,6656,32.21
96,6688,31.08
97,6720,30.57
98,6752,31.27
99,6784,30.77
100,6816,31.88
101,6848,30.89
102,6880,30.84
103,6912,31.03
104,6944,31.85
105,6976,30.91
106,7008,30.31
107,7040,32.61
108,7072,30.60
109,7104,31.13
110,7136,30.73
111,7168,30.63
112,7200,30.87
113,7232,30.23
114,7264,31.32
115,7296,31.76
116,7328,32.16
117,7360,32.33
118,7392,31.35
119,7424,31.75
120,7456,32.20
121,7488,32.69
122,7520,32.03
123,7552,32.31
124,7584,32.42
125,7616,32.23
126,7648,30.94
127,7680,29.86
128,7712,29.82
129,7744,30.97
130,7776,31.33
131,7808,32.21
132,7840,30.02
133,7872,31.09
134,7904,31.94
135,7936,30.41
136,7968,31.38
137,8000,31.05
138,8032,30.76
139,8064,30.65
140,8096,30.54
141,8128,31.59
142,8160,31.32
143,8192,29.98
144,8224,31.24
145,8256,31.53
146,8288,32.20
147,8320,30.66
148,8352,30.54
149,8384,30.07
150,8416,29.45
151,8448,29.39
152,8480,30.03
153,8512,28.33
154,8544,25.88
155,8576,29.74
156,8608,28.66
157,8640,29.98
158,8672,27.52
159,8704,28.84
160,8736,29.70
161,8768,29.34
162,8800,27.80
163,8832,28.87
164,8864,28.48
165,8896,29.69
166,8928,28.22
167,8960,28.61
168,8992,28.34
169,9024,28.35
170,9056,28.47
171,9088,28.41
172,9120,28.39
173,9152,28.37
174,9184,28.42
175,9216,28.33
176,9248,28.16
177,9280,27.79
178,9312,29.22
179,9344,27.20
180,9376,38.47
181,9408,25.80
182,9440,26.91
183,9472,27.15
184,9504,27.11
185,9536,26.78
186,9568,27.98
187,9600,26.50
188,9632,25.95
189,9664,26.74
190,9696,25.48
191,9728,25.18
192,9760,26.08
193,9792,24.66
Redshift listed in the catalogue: 0.00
